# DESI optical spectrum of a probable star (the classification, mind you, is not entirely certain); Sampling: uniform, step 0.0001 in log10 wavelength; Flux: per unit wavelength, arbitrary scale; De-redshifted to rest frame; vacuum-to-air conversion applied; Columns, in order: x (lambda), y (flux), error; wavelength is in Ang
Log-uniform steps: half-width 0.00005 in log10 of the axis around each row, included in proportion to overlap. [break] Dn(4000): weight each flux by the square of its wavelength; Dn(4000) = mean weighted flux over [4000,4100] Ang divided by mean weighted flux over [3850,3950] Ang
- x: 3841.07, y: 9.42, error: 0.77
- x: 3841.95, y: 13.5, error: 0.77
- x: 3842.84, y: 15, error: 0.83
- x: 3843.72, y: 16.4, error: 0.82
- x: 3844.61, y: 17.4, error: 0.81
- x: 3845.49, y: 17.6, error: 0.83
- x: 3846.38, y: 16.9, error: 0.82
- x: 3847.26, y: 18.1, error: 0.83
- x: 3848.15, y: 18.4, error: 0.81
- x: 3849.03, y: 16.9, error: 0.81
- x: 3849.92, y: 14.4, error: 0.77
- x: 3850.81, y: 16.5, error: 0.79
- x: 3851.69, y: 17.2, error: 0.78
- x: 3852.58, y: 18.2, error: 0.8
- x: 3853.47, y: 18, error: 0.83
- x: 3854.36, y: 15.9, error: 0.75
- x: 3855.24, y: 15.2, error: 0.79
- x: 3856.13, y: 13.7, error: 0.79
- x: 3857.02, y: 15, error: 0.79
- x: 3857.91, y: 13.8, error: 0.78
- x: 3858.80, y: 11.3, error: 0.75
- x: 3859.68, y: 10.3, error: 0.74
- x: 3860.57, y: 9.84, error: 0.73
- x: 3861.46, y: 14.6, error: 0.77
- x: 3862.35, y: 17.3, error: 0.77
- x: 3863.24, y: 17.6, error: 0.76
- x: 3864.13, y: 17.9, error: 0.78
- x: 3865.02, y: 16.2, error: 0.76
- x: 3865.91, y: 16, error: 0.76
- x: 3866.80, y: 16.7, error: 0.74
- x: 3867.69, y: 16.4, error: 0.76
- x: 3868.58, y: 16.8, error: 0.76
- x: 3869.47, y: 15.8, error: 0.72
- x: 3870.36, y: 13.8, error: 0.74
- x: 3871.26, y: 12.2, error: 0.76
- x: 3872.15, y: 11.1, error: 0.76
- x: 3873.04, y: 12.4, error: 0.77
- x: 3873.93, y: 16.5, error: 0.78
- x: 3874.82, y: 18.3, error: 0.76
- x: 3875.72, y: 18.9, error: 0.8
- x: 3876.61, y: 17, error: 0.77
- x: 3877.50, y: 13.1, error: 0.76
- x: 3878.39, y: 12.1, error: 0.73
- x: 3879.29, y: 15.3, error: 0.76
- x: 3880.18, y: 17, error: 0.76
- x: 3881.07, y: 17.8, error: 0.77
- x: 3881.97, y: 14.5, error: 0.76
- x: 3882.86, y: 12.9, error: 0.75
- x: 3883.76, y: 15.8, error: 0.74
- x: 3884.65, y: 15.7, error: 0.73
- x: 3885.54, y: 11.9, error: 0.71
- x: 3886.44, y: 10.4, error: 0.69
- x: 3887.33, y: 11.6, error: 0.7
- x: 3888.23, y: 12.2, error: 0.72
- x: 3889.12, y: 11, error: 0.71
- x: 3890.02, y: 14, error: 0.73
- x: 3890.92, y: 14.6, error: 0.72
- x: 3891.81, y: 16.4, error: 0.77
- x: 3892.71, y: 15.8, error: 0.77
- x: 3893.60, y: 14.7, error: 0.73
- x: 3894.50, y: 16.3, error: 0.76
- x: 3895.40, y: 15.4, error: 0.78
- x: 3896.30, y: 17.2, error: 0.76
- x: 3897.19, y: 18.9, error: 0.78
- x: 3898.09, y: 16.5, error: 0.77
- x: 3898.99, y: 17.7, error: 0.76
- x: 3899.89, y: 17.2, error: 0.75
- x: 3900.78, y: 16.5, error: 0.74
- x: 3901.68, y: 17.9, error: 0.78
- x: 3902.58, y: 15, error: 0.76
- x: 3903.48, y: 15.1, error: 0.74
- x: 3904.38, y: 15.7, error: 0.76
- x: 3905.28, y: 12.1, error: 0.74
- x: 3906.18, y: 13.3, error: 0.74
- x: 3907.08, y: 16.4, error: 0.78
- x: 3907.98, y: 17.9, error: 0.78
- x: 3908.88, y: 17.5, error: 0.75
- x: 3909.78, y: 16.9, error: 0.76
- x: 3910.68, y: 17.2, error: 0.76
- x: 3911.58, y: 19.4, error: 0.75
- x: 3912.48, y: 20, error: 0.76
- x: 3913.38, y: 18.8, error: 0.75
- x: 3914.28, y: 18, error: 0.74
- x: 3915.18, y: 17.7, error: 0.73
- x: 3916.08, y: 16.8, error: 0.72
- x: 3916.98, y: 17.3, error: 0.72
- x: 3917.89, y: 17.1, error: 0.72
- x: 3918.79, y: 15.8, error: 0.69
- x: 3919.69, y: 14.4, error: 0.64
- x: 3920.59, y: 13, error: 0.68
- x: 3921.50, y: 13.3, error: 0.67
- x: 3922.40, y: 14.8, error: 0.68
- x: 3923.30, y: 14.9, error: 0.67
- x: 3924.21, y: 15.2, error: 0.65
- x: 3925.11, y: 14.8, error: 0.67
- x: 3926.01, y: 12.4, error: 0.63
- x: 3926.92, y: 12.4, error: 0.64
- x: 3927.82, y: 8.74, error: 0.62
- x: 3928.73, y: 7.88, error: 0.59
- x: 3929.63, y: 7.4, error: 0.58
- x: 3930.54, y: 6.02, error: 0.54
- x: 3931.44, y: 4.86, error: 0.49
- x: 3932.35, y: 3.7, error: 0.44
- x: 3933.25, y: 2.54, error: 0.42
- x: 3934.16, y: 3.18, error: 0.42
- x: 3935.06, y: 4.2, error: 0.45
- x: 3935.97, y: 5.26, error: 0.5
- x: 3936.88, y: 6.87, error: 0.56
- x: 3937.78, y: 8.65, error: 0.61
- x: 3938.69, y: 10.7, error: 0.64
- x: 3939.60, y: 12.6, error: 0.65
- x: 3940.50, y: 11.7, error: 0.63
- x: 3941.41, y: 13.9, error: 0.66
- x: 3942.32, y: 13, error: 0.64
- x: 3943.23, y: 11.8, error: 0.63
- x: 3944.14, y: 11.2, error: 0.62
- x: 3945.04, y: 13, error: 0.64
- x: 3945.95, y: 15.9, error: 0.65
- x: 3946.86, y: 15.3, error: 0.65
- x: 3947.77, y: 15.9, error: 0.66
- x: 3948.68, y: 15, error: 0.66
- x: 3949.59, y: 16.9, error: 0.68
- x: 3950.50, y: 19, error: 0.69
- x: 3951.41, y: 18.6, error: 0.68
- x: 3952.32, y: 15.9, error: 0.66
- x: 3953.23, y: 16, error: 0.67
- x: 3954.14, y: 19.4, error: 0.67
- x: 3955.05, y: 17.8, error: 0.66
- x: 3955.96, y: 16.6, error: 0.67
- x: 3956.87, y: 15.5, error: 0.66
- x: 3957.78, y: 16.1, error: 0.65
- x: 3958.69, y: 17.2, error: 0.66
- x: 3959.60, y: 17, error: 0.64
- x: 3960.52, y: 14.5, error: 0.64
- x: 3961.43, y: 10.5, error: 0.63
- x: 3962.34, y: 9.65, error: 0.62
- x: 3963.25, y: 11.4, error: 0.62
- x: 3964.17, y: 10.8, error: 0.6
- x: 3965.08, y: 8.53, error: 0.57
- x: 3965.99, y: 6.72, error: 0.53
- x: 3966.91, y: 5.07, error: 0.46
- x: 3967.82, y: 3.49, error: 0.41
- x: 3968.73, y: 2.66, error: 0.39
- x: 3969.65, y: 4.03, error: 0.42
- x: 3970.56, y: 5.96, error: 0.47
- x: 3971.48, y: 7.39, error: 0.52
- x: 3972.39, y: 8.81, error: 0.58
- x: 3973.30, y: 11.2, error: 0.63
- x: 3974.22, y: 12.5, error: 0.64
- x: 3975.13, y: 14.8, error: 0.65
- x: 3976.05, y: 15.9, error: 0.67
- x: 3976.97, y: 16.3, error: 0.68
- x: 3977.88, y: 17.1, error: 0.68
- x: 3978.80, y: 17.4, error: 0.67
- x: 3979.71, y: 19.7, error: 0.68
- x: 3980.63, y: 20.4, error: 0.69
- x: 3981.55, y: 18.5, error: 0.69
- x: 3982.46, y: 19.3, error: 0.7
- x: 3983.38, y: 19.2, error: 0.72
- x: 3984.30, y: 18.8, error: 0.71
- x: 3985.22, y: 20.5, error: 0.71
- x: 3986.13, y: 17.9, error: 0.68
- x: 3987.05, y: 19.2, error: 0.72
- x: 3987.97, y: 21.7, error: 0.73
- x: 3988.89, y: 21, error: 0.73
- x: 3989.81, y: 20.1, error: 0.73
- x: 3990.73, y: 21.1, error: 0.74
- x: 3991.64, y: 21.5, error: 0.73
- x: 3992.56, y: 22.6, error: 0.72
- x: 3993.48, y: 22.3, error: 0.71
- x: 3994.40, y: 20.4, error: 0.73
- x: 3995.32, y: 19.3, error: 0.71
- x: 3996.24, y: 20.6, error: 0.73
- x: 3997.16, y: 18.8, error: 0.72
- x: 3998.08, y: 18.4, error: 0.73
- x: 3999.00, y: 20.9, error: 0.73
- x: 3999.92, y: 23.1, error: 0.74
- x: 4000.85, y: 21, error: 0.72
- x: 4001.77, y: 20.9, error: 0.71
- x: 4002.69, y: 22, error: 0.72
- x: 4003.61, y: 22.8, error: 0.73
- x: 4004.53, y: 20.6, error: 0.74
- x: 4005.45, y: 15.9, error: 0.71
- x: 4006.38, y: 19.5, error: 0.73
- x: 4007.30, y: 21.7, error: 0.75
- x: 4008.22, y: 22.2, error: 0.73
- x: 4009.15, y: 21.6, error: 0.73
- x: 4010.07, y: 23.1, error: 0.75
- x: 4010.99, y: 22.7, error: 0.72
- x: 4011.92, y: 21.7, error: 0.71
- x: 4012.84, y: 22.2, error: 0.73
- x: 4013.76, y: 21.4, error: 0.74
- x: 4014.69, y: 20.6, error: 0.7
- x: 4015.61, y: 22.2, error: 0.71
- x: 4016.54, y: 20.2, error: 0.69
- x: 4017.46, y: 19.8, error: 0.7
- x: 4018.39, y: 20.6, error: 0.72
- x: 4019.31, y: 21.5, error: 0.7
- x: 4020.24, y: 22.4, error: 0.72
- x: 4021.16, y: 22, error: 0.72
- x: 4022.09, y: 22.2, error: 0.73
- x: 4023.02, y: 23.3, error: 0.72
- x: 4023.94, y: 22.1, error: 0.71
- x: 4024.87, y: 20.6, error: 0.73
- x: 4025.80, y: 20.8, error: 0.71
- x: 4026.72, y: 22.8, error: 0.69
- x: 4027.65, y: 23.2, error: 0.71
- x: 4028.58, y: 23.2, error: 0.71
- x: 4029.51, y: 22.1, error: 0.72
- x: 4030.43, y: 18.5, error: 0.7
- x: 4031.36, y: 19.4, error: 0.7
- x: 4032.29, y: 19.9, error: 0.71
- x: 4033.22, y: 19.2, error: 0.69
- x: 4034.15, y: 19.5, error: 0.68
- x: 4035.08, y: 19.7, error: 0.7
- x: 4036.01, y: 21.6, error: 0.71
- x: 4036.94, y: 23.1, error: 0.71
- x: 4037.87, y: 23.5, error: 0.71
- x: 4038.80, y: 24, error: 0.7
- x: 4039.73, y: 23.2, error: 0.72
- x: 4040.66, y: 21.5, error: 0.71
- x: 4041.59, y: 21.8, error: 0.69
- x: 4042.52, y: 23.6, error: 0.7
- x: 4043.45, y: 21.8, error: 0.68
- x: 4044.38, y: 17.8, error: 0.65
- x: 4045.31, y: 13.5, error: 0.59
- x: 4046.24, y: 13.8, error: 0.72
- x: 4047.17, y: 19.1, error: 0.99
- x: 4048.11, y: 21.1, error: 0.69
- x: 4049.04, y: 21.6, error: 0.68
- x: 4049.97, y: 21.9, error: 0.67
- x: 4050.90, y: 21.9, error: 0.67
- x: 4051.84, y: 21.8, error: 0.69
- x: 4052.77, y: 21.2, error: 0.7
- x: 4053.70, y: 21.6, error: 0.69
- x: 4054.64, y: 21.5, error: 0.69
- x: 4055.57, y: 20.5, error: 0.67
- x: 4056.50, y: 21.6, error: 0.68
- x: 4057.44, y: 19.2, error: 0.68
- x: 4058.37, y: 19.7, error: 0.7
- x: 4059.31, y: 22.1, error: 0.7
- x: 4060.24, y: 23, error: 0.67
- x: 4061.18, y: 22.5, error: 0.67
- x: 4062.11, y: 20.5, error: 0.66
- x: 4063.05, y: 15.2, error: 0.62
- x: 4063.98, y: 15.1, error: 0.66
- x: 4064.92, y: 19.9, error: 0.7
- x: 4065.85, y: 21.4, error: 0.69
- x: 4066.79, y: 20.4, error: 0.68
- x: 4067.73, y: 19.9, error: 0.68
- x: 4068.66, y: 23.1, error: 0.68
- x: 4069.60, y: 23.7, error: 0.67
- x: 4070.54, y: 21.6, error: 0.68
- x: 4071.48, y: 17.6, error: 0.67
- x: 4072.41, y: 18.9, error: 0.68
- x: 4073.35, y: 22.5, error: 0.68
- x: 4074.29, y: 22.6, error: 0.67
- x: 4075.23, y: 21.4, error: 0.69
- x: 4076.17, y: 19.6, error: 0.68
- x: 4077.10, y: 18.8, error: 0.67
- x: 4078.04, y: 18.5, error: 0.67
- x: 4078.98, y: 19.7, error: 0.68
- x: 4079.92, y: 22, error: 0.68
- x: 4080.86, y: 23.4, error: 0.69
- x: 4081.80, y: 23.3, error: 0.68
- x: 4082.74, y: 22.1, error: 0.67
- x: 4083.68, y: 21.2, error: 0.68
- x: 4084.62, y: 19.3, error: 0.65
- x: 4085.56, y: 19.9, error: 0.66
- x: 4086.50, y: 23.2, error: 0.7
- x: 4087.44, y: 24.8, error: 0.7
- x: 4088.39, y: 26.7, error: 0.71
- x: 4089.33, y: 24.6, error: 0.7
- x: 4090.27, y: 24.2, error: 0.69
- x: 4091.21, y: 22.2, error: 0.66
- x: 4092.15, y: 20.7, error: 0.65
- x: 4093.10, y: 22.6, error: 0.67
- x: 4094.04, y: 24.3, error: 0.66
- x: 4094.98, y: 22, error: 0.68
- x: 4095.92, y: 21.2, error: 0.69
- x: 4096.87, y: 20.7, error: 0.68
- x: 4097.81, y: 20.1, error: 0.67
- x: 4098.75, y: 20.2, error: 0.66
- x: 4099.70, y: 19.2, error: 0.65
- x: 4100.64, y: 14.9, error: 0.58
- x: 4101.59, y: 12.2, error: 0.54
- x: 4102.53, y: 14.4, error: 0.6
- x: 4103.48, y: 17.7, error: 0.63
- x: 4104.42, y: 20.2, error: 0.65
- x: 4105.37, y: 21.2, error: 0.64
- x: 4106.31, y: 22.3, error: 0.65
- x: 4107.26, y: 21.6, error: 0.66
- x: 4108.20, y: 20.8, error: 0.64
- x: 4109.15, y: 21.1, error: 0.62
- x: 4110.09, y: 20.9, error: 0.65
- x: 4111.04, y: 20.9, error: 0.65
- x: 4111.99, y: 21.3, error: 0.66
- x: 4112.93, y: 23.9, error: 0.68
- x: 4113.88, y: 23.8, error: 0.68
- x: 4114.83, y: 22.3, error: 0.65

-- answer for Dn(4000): 1.6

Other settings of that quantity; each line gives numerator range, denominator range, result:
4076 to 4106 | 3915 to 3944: 2.06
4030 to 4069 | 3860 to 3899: 1.48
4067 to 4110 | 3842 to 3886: 1.52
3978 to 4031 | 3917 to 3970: 1.82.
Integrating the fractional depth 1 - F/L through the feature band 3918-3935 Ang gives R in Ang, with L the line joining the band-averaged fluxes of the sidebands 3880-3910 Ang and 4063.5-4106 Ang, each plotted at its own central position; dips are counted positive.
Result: 6.1 Ang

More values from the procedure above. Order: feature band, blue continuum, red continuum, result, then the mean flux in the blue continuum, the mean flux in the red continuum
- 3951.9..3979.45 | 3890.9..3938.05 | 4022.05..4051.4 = 7.3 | 13.7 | 21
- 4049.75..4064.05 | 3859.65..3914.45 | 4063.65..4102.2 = -0.3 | 15.5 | 21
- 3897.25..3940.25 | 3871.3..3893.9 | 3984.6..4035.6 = 7.5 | 14.4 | 21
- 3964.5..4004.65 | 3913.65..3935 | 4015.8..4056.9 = 1.0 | 11.8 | 21.1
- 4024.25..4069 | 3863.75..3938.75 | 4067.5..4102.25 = -2.4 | 14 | 21.1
